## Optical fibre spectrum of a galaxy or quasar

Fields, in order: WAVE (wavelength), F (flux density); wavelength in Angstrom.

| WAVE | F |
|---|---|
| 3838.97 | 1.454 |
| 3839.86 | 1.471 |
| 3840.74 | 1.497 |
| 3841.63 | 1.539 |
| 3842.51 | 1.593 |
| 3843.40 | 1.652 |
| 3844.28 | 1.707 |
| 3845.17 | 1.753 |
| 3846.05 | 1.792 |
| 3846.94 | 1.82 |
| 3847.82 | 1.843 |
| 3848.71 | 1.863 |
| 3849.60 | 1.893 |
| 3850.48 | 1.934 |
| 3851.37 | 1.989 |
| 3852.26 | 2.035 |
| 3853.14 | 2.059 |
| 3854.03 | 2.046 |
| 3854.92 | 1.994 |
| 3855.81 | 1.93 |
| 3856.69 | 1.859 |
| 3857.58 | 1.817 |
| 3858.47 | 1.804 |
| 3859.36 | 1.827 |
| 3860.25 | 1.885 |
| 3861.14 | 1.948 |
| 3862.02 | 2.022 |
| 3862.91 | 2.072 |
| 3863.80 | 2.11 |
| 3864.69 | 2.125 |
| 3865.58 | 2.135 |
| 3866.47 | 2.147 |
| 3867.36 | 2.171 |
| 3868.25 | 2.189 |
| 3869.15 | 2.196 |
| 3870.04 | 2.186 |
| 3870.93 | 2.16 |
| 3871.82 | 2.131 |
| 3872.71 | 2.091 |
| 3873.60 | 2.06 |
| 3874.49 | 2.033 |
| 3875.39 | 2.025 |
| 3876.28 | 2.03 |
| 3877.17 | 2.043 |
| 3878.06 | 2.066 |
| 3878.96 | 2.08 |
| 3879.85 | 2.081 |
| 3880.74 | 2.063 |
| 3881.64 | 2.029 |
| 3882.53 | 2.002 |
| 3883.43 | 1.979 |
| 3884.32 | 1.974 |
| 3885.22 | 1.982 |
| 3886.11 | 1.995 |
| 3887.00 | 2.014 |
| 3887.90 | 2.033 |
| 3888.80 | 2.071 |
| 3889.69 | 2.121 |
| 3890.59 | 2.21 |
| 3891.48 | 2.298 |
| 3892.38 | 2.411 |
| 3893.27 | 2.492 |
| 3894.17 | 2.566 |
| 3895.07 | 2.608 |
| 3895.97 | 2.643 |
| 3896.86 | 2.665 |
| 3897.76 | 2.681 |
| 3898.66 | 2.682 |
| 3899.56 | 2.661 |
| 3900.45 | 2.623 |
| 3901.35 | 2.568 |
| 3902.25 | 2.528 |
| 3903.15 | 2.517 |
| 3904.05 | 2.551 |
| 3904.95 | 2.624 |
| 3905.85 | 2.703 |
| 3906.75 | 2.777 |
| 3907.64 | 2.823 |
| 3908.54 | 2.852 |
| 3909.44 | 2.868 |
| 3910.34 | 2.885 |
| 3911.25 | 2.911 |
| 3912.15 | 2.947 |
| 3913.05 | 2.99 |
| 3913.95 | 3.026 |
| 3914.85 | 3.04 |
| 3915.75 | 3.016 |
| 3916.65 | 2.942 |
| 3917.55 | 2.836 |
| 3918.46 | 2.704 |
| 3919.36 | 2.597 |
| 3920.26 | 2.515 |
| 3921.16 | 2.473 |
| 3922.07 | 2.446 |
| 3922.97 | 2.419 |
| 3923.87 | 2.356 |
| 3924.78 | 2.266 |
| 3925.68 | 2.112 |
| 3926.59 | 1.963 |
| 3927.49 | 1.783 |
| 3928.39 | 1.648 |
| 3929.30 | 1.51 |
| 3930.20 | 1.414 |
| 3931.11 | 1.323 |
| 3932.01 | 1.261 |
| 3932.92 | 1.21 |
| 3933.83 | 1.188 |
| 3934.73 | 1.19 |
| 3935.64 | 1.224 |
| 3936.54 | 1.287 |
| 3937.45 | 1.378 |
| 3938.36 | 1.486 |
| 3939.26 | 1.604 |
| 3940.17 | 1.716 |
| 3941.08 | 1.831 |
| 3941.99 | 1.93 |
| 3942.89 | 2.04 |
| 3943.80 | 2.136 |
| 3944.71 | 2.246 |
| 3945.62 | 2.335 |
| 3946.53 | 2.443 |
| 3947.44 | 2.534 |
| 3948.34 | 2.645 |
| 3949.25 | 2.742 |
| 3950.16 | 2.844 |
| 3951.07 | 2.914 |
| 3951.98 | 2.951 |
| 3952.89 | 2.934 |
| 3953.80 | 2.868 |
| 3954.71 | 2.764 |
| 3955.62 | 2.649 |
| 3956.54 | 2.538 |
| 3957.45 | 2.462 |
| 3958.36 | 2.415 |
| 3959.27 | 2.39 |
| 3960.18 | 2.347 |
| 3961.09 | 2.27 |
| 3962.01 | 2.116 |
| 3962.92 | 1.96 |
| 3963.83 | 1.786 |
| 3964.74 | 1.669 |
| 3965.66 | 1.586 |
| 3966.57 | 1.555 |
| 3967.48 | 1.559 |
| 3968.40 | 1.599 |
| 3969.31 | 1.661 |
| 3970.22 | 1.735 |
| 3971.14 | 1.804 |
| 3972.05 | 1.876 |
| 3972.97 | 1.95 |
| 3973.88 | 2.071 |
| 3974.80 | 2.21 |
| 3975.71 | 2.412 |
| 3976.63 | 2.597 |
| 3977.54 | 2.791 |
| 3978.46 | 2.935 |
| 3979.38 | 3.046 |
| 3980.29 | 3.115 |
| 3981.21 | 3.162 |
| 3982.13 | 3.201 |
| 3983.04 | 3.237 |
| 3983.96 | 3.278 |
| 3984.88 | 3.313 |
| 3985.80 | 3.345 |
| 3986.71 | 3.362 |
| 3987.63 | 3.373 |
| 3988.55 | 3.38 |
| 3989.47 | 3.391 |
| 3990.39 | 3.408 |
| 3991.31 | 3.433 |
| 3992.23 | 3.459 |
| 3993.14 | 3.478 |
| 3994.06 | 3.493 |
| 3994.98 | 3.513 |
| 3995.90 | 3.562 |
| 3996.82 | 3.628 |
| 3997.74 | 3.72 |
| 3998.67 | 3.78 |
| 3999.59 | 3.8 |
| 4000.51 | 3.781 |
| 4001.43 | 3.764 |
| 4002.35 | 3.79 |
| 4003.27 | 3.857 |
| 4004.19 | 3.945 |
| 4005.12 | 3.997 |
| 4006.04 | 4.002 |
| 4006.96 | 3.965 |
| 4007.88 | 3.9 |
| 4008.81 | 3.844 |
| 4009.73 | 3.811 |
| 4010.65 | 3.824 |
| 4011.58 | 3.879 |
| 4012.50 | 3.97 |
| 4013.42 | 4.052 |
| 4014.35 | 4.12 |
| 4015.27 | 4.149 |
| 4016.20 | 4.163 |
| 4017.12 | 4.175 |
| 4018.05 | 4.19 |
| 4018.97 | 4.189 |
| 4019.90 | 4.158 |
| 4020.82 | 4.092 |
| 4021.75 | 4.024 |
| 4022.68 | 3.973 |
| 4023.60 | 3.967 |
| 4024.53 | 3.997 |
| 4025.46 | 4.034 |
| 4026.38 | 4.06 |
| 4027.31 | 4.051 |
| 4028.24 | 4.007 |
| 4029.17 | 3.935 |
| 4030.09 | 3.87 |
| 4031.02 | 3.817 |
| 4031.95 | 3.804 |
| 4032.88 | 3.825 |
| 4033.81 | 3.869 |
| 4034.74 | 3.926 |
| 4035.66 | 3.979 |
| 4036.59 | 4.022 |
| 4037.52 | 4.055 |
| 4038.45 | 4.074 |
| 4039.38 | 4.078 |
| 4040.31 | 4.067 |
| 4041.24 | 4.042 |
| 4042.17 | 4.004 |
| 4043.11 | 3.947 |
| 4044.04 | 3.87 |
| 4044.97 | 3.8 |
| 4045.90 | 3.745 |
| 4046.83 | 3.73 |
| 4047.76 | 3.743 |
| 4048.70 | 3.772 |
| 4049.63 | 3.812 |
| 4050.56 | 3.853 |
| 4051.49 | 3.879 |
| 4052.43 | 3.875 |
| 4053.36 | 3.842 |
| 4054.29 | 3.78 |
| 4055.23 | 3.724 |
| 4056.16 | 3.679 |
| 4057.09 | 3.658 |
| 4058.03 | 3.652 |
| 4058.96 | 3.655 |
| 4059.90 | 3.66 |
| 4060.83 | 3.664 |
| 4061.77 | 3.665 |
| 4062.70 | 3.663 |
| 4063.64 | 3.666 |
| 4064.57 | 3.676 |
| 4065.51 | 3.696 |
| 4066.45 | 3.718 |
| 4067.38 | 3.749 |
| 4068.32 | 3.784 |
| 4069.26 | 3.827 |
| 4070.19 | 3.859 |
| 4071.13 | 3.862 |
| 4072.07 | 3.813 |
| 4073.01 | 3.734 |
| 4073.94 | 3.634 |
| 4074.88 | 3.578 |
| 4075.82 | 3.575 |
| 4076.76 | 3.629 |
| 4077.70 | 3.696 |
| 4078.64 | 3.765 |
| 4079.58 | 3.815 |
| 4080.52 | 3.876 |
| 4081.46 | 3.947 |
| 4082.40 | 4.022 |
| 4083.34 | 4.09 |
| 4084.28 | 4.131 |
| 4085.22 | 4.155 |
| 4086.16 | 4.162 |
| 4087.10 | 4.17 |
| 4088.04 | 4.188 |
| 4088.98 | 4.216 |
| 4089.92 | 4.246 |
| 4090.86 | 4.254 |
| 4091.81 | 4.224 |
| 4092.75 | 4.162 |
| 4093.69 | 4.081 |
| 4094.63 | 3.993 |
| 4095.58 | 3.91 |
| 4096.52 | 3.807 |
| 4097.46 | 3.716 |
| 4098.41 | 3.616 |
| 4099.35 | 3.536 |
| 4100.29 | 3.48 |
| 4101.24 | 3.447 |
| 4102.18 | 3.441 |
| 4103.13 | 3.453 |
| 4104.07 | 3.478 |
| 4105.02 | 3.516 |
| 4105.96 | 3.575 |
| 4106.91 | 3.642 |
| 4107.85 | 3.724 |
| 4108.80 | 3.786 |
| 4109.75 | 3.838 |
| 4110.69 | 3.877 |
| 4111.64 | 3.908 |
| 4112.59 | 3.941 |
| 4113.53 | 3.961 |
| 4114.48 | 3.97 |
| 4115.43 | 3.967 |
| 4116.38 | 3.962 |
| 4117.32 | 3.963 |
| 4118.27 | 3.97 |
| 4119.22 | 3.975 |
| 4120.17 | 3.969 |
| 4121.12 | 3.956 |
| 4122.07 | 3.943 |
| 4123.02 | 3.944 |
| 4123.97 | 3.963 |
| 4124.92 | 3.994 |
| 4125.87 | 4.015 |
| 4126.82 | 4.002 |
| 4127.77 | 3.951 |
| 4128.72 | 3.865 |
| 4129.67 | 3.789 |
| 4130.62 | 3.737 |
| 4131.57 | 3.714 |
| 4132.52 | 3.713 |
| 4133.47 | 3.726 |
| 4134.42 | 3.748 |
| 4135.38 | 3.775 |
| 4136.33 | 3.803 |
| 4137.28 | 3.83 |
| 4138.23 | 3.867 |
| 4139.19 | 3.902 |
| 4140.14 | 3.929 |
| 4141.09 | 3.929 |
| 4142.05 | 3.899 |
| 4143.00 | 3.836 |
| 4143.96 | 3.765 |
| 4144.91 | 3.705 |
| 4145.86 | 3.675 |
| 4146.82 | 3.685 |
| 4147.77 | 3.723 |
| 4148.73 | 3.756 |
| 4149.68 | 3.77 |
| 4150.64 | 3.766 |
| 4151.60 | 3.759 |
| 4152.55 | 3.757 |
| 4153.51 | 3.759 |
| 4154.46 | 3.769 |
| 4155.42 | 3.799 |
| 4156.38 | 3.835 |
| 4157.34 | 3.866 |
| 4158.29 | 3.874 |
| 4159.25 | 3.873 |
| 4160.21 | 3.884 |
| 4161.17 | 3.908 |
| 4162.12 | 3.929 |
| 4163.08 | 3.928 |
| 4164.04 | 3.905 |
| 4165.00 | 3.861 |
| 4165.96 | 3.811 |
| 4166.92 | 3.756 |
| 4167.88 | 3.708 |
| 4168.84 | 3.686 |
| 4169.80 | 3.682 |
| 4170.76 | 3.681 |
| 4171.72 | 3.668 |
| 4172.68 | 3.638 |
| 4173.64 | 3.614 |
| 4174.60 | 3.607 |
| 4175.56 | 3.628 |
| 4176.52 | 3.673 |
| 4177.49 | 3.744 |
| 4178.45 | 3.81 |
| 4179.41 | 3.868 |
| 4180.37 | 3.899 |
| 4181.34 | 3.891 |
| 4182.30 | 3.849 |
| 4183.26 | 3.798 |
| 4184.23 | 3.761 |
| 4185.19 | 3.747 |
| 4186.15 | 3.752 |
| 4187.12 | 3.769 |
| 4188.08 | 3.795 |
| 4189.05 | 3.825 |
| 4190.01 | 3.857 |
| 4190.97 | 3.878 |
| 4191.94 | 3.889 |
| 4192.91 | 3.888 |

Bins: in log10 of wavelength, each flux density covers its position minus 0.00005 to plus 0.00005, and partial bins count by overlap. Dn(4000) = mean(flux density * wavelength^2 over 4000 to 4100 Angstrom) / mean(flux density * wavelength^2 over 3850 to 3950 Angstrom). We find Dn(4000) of 1.9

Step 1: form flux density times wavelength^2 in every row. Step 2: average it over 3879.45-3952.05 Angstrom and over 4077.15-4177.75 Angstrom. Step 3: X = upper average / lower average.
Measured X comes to 1.87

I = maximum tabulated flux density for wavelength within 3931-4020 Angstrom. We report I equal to 4.19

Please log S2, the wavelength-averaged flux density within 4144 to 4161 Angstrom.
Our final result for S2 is 3.78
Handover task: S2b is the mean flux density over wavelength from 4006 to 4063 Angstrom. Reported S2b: 3.91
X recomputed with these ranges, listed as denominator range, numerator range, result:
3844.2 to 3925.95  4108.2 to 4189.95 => 1.90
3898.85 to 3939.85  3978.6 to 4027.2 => 1.72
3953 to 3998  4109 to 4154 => 1.55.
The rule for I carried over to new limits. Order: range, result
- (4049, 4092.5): 4.254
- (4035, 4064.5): 4.078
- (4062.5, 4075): 3.862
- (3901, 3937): 3.04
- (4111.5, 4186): 4.015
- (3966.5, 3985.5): 3.313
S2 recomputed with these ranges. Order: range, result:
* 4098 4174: 3.8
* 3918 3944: 1.82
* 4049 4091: 3.83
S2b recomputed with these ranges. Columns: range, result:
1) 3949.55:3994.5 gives 2.63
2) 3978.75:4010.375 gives 3.56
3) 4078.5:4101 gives 3.98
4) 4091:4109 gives 3.72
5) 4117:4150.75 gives 3.85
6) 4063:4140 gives 3.85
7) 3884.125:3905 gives 2.4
